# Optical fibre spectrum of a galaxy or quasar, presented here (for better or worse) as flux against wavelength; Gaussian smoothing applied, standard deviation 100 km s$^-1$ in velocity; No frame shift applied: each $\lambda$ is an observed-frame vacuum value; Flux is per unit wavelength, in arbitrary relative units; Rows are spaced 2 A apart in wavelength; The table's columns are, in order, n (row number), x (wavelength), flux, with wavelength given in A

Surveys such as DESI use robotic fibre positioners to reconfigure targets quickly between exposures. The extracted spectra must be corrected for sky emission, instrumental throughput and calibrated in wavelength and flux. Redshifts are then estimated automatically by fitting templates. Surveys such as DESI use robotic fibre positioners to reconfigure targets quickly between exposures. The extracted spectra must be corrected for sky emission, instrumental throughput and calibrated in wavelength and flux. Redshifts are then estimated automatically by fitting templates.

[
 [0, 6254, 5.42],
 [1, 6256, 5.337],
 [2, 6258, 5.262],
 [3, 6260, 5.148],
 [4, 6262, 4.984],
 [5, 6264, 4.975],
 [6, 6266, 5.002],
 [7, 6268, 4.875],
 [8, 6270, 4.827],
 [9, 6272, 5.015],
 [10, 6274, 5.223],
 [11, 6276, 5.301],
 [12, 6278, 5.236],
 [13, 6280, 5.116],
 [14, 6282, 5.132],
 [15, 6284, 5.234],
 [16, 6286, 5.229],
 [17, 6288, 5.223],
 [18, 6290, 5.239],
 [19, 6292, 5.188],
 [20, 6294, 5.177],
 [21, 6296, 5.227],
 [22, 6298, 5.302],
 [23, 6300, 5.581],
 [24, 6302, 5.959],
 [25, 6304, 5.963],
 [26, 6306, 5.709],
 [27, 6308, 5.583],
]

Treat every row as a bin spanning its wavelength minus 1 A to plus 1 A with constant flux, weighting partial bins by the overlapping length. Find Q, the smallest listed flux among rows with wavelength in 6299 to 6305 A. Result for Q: 5.581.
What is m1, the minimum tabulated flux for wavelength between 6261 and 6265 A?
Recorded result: 4.975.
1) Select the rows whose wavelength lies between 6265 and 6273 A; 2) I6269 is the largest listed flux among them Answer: 5.015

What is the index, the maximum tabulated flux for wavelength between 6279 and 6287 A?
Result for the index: 5.234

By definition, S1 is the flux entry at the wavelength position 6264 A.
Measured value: 4.975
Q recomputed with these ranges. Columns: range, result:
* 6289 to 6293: 5.188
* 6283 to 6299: 5.177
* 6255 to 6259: 5.262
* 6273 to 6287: 5.116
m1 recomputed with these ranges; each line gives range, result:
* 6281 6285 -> 5.132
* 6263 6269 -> 4.875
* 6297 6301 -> 5.302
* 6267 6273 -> 4.827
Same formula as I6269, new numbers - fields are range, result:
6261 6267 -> 5.002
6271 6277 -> 5.301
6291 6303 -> 5.959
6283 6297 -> 5.239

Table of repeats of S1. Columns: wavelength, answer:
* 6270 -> 4.827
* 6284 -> 5.234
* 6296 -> 5.227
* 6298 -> 5.302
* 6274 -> 5.223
